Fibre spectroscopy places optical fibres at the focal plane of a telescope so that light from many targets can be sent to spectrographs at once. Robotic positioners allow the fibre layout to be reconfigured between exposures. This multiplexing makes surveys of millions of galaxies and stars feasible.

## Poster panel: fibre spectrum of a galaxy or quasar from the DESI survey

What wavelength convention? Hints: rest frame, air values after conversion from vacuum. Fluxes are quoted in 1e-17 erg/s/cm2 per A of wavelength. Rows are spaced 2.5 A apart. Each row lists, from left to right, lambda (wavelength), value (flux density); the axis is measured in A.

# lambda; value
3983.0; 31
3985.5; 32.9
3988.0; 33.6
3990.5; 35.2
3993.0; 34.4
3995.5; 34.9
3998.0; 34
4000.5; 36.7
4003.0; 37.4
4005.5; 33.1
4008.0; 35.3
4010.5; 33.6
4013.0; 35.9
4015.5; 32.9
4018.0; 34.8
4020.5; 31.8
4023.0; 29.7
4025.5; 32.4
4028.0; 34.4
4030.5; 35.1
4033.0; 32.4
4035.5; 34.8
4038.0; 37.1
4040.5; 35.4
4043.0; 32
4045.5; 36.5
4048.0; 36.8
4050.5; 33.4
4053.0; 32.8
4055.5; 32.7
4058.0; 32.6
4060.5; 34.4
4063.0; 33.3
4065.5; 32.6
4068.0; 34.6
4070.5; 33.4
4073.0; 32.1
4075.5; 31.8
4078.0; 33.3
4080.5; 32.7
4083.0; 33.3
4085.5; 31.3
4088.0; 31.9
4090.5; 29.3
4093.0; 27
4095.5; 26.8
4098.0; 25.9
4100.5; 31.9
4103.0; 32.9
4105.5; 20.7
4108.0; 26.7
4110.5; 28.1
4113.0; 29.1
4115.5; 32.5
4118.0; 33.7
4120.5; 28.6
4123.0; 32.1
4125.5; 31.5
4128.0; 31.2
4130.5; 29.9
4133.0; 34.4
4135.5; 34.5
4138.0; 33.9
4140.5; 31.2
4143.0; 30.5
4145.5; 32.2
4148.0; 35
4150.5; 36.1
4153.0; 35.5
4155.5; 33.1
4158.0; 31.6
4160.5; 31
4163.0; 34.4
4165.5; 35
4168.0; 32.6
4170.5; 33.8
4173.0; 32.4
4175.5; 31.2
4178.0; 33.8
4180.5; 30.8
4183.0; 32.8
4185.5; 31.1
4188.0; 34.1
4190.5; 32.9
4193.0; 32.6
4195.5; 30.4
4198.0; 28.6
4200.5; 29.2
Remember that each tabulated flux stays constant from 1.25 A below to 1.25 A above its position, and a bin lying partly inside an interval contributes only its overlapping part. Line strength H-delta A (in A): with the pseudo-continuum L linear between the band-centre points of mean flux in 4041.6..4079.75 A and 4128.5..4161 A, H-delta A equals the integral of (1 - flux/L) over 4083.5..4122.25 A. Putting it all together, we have 4.69 A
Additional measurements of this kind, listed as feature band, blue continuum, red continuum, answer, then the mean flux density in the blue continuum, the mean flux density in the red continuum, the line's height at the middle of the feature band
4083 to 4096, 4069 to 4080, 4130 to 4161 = 1.2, 32.7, 33.1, 32.8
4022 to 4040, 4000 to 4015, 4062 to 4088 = 0.3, 35.1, 32.8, 34.3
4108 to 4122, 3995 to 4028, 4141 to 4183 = 1.4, 34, 33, 33.3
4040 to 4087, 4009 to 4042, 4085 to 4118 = -3.0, 33.9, 28.9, 31.4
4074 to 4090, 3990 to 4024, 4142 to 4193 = 0.7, 34.3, 33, 33.7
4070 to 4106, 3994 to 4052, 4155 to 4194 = 3.5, 34.4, 32.7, 33.6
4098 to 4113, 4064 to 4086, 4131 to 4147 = 2.2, 32.8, 32.7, 32.8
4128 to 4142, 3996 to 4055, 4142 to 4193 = 0.3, 34.3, 33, 33.3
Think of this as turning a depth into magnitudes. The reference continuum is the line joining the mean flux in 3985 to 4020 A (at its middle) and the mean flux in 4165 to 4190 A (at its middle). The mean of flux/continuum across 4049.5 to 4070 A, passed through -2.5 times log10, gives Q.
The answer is 0.02 mag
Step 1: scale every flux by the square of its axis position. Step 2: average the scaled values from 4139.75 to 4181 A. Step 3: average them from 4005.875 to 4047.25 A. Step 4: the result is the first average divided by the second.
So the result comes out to 1.0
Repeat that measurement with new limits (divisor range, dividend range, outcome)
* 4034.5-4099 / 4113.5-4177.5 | 1.04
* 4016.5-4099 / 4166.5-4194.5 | 1.06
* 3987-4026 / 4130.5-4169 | 1.05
